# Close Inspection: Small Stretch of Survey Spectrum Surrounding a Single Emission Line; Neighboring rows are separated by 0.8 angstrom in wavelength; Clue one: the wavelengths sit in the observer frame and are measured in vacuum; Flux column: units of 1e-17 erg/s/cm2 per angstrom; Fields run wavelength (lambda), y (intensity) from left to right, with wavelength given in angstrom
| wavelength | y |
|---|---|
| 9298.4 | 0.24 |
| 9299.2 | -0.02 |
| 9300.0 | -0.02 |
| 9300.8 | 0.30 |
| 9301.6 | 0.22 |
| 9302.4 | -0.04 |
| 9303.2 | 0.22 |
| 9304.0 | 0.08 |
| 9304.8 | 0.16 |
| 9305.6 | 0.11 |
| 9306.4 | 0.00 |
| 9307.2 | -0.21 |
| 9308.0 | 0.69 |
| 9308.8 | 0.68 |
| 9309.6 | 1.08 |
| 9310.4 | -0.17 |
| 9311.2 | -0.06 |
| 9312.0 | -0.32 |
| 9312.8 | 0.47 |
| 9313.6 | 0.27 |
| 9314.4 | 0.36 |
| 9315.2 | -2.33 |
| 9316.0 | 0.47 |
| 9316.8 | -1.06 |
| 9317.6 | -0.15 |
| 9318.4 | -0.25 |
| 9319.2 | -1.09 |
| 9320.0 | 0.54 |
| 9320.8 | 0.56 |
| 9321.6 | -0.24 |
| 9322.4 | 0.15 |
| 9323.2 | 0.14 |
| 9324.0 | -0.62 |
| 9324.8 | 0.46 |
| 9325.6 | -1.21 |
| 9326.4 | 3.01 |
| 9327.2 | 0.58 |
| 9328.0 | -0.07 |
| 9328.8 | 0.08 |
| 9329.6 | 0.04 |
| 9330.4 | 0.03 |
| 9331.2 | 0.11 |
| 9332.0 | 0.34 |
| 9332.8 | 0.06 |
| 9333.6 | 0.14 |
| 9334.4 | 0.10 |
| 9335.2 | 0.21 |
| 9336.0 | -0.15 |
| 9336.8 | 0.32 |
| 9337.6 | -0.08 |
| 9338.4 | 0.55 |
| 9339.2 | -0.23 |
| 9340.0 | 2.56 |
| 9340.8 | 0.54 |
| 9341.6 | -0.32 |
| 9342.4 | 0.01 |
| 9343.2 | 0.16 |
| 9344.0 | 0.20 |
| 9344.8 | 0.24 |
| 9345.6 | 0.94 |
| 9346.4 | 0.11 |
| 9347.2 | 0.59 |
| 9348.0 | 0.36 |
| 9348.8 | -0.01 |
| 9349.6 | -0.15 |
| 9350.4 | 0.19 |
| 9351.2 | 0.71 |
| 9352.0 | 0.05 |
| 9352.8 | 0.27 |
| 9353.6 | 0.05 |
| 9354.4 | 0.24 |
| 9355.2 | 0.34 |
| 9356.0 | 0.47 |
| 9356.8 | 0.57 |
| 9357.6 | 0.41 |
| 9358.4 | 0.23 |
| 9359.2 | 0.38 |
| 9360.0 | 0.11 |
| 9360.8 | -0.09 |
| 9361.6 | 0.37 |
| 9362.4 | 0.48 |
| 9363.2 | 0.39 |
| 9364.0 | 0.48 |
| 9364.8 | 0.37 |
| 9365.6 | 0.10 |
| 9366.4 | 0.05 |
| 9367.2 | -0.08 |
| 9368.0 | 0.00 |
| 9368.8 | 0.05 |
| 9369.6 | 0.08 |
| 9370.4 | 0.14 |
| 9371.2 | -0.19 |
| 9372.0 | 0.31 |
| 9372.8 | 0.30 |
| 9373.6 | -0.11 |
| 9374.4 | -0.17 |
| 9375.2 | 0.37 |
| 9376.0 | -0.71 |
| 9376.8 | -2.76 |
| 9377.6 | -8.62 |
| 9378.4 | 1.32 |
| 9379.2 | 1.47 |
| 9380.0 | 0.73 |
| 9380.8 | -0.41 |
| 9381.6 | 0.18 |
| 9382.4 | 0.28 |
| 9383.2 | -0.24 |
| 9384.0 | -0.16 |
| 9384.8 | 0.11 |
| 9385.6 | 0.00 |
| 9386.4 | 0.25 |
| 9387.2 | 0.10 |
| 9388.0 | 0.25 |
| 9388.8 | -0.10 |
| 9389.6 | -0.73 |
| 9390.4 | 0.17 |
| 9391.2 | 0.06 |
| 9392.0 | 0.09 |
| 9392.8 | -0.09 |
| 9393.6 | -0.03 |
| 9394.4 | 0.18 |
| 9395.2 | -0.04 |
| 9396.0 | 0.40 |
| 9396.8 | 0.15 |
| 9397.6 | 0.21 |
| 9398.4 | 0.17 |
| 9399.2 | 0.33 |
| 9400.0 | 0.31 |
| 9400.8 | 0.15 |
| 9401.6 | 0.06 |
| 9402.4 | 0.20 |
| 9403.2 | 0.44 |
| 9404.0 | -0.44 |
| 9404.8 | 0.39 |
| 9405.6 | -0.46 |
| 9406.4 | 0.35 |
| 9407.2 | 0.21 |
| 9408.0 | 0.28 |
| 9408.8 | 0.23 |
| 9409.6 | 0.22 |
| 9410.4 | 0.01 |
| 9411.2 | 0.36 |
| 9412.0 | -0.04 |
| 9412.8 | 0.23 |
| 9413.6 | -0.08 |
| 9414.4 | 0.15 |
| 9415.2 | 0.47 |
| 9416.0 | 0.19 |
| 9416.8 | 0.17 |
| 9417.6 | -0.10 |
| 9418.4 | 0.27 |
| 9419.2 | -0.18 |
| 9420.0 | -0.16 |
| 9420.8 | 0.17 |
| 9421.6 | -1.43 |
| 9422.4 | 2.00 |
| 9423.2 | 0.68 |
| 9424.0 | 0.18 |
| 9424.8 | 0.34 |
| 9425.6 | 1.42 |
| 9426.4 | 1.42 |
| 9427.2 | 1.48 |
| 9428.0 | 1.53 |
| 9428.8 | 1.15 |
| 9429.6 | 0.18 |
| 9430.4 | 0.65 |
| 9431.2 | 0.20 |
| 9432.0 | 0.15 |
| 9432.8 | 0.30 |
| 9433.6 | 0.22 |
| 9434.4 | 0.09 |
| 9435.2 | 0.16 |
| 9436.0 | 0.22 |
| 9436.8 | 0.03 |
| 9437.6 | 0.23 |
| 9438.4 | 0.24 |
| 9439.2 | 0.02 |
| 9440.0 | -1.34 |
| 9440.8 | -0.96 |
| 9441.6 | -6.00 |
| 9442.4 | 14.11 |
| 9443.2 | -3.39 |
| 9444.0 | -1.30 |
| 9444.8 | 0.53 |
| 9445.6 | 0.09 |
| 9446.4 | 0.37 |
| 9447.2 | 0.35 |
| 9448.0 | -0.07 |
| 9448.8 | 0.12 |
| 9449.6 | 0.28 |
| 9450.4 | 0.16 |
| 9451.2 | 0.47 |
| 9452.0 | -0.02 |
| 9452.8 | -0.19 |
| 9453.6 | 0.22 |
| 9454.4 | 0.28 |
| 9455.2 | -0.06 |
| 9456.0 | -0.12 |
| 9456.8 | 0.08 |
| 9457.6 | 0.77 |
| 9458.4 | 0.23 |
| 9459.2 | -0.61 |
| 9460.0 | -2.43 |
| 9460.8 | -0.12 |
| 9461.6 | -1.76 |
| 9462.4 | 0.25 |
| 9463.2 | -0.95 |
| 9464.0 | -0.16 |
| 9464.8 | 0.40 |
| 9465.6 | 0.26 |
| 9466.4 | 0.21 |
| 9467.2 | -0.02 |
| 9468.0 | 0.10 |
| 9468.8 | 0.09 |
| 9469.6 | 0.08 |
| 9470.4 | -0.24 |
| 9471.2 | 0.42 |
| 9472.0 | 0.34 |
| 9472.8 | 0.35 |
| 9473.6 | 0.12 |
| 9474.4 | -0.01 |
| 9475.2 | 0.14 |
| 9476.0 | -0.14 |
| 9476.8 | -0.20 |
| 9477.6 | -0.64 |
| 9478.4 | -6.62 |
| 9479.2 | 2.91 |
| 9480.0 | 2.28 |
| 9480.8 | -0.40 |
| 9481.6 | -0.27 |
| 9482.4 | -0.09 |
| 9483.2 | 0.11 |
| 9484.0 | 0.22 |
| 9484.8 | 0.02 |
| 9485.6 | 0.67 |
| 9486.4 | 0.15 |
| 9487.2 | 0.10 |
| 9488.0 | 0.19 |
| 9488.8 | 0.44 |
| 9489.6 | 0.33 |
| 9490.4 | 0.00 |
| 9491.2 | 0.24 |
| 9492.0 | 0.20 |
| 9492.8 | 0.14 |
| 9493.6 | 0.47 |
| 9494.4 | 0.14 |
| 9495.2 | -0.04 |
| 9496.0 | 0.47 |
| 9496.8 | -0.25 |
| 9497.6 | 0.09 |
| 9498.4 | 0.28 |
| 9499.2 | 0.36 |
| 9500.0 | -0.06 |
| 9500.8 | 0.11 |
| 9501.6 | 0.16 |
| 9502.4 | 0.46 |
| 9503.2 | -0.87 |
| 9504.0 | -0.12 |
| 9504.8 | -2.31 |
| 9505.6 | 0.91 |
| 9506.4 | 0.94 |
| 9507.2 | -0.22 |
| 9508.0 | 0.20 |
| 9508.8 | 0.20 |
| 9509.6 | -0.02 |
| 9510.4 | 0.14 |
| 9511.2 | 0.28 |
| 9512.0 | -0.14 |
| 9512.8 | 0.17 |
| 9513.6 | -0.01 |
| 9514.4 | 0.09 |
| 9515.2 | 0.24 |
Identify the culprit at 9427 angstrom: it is H-beta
